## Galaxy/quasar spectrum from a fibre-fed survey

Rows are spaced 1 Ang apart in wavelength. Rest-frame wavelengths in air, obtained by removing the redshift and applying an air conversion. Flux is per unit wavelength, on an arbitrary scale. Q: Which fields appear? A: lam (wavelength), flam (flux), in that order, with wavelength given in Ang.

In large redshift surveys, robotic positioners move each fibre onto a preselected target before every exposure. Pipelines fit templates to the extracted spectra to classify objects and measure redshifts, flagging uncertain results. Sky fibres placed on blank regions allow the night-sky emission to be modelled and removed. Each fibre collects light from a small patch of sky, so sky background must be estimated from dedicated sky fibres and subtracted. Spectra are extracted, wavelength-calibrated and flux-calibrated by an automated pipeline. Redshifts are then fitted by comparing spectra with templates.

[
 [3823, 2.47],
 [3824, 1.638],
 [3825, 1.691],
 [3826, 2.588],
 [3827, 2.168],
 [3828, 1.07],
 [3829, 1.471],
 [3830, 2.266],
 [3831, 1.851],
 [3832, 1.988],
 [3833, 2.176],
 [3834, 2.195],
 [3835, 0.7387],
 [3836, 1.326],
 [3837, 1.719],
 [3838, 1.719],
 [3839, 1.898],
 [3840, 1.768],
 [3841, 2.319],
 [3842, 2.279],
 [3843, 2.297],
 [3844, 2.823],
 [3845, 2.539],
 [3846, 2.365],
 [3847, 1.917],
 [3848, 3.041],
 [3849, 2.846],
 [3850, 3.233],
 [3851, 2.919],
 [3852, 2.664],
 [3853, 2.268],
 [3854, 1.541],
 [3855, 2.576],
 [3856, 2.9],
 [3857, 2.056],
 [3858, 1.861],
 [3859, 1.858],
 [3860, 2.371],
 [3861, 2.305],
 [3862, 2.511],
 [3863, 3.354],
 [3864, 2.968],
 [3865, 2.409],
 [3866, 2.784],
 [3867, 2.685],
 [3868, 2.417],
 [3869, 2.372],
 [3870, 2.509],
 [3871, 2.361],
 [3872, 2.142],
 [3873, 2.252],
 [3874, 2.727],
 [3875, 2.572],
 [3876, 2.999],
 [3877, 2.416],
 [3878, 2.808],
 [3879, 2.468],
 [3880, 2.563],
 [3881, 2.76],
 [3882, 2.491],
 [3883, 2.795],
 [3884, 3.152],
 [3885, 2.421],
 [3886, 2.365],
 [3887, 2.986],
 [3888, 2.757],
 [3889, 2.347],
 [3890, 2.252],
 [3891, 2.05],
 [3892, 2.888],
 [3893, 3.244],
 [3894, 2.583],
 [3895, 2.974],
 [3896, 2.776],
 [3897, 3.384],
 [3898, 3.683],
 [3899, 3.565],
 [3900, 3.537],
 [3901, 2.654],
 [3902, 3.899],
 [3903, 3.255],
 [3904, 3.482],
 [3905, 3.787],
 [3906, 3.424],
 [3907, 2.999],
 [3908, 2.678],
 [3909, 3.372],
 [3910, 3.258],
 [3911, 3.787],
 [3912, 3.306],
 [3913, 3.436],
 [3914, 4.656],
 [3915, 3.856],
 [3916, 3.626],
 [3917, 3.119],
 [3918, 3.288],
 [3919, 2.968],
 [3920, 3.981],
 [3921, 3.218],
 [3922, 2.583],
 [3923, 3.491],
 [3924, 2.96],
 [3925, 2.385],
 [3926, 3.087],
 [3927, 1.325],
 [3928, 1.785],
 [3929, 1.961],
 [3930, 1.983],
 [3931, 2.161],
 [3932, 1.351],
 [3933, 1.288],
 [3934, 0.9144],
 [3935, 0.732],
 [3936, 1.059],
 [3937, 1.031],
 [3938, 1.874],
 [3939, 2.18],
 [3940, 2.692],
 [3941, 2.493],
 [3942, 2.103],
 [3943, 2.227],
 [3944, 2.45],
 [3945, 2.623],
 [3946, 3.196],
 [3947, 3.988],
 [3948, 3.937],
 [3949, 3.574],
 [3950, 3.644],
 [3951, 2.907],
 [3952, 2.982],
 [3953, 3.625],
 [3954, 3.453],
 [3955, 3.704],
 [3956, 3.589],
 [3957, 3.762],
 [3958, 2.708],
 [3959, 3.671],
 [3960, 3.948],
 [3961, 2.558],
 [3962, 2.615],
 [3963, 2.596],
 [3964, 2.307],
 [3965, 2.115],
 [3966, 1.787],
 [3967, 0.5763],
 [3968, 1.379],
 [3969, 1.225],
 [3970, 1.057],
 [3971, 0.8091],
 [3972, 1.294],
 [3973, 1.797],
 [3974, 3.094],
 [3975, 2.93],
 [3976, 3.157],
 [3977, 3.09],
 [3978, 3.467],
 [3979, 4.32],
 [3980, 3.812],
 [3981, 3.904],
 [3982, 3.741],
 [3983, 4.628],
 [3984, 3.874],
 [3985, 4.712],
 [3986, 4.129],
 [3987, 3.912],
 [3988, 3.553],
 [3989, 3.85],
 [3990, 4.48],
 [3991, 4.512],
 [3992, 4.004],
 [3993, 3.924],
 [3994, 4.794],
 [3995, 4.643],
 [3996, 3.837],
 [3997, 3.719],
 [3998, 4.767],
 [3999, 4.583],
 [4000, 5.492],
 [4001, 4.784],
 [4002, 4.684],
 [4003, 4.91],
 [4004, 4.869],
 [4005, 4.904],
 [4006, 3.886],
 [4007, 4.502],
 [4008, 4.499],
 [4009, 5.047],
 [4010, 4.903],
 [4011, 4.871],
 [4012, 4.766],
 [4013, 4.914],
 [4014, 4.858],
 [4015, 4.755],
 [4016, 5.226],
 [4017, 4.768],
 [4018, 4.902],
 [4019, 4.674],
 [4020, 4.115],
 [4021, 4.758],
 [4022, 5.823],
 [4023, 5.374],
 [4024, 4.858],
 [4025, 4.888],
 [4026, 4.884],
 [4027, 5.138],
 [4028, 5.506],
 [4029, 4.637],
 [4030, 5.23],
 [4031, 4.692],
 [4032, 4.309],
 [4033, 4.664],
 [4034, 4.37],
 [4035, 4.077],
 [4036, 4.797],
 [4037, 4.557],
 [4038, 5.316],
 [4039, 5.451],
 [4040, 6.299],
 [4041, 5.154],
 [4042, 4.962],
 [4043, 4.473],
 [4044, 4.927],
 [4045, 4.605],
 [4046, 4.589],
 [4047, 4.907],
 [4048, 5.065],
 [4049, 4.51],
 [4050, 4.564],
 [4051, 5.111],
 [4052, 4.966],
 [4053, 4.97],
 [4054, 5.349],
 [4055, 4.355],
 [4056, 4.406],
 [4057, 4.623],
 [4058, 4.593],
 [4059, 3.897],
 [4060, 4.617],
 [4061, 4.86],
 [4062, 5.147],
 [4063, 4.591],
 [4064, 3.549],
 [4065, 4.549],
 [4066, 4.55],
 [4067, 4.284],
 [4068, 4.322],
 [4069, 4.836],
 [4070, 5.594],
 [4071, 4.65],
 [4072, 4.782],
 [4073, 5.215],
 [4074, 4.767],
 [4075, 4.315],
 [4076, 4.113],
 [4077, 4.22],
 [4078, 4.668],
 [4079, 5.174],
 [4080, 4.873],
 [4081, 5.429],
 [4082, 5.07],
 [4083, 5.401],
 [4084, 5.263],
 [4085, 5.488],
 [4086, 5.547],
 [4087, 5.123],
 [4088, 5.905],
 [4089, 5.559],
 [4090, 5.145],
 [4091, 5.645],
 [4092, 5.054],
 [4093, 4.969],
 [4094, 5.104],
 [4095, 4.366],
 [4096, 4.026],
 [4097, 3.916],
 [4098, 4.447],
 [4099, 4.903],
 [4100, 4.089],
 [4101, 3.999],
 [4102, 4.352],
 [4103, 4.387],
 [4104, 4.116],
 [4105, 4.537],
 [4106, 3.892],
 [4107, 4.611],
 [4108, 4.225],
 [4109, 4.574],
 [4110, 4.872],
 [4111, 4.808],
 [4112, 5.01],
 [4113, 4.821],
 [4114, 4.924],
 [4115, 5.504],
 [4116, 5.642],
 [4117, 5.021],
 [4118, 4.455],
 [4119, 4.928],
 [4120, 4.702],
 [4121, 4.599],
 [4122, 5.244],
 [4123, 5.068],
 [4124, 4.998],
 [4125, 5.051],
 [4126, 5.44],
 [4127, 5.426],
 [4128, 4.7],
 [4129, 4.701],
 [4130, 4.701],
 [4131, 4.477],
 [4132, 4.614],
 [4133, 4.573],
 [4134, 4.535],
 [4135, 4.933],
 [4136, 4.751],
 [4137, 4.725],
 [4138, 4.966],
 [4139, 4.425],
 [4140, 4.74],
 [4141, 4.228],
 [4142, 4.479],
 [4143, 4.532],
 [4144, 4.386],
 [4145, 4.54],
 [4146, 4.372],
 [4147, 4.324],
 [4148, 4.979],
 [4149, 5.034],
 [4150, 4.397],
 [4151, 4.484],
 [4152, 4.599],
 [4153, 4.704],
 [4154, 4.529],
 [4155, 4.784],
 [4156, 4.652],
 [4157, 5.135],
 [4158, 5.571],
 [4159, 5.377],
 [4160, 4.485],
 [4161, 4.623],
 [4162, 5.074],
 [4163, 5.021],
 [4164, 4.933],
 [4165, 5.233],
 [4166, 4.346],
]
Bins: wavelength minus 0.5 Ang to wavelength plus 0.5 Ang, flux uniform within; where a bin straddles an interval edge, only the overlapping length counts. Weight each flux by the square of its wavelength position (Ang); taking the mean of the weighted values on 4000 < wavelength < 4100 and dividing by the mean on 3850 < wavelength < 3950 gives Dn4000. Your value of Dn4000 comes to 1.93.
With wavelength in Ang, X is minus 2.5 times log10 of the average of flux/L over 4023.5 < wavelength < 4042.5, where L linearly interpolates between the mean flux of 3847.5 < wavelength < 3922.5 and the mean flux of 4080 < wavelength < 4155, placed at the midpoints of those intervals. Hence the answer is -0.20 mag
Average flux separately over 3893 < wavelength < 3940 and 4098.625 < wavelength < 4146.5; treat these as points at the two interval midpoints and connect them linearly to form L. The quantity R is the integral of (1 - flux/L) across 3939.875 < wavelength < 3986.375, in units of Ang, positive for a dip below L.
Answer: 4.2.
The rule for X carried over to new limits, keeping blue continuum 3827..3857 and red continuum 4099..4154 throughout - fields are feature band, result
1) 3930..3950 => 0.338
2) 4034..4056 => -0.226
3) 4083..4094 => -0.226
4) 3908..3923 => -0.217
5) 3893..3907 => -0.225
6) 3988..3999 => -0.205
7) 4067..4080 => -0.120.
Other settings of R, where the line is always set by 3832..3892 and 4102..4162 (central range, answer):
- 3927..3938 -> 5.7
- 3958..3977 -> 6.4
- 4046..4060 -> -2.2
